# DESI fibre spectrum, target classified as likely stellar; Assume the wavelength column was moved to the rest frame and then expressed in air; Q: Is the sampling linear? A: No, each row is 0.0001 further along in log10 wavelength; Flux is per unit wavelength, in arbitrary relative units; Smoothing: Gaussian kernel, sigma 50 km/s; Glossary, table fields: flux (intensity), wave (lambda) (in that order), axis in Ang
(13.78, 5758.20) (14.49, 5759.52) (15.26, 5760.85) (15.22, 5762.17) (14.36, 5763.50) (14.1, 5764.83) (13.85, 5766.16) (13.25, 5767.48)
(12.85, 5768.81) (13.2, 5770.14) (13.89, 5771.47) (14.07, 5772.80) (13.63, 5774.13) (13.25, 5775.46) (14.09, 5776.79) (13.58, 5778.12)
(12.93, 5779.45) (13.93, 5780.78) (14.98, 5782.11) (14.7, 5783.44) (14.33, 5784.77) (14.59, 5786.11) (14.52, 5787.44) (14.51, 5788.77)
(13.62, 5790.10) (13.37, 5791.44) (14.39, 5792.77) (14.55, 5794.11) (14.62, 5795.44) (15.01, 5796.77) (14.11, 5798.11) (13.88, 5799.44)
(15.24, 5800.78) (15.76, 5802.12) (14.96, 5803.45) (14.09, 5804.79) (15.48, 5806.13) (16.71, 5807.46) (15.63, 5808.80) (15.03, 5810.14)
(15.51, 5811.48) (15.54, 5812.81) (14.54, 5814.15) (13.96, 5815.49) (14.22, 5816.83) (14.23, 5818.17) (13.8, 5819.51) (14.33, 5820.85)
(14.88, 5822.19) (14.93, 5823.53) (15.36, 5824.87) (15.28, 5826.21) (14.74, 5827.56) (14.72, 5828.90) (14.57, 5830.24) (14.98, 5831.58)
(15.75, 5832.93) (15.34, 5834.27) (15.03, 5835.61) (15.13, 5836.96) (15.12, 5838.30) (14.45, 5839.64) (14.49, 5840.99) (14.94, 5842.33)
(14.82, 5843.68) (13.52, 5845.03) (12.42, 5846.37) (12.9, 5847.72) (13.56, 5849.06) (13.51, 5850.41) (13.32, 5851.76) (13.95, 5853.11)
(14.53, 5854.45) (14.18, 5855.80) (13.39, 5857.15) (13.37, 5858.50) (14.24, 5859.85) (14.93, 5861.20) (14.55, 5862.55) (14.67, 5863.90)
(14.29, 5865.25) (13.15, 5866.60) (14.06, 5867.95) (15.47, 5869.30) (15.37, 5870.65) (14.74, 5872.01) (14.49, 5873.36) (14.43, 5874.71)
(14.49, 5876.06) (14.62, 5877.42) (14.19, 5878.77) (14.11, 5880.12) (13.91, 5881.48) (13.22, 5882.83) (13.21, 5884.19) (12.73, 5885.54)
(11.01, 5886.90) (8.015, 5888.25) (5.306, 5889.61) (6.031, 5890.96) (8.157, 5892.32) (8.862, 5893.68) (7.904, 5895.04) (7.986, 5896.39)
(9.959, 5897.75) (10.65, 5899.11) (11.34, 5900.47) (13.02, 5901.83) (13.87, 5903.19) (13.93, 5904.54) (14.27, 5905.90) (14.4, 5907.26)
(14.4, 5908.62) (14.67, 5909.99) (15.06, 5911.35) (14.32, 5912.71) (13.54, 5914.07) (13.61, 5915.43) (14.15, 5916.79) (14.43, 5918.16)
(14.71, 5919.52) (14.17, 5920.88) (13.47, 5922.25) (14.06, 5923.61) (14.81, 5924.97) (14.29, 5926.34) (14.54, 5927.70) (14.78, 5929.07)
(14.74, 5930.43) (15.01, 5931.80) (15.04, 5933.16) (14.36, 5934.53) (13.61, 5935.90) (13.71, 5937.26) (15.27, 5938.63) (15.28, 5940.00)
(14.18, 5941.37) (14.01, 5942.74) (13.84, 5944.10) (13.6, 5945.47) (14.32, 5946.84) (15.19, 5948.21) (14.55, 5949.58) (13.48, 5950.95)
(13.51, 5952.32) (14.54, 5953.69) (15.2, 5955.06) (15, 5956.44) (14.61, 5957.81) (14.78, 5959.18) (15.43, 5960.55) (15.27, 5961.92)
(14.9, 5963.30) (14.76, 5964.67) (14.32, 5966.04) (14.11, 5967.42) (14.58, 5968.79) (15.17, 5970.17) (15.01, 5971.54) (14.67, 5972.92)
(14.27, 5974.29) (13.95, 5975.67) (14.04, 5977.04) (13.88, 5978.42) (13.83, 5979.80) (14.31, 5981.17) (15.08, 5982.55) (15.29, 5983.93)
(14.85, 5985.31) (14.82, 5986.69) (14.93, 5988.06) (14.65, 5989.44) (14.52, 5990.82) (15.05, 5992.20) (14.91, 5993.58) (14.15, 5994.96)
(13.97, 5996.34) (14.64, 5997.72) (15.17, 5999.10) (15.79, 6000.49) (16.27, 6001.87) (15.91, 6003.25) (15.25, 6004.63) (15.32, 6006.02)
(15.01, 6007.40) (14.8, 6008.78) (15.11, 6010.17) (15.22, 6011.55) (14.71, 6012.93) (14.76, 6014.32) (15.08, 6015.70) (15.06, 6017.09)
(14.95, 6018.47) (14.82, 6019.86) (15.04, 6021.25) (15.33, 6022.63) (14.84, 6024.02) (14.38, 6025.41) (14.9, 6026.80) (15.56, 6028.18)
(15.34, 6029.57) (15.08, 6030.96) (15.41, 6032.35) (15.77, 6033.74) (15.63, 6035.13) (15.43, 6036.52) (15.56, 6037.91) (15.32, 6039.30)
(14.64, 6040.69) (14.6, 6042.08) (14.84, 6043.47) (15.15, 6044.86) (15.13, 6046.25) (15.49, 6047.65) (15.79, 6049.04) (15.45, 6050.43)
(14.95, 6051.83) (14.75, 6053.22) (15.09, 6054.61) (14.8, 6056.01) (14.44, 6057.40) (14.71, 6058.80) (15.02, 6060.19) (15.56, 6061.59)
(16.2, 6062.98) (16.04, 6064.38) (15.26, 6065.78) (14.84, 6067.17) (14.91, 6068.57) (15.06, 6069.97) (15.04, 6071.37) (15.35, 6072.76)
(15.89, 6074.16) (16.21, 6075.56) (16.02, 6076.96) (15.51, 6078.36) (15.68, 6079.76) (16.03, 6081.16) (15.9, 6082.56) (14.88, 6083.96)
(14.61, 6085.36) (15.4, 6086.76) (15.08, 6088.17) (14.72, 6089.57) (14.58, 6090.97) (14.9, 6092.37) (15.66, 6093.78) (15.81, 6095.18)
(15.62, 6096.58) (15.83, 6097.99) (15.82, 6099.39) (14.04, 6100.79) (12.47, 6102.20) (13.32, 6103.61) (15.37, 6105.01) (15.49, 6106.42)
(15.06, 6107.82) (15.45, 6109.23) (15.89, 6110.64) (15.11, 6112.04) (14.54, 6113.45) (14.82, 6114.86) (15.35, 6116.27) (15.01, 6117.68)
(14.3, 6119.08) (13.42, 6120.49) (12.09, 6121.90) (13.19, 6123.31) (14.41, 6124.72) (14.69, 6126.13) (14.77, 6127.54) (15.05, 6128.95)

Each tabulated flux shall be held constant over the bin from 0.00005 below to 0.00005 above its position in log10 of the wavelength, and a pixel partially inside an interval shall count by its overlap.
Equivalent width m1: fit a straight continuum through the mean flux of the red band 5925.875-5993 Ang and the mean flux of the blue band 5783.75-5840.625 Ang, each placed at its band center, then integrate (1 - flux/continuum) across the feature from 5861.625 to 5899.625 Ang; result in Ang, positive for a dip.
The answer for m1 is 6.6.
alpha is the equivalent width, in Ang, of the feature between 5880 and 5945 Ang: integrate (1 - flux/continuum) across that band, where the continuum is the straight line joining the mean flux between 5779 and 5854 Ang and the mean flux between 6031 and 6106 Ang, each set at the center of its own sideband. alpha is 8.31 Ang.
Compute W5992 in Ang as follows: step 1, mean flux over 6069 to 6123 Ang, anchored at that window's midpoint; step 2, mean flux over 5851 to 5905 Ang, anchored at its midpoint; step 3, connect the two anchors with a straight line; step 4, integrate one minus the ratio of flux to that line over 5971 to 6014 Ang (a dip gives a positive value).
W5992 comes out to -3.0 Ang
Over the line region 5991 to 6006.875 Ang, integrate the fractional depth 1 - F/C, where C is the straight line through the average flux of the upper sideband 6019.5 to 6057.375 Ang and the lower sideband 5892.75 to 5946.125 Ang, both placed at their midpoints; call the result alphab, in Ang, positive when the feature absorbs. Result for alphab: -0.6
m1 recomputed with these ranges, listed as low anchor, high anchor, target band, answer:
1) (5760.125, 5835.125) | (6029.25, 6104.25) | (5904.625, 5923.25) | 0.72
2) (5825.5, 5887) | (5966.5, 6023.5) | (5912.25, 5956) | 0.75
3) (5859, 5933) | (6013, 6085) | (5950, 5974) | -1.06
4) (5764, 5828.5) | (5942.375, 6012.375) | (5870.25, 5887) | 0.68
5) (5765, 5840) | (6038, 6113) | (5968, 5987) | 0.51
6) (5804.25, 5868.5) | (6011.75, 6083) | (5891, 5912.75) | 4.32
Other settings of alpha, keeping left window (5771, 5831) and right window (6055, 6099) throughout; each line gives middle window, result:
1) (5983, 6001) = 0.3 Ang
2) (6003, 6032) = 0.2 Ang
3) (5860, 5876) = 0.2 Ang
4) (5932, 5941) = 0.2 Ang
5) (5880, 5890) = 2.2 Ang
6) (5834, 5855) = 0.7 Ang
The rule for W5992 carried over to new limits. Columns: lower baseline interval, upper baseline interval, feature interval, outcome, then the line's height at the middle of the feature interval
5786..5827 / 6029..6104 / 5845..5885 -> 2.2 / 14.8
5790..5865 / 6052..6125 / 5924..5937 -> 0.2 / 14.7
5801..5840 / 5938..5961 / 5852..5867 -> 0.7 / 14.8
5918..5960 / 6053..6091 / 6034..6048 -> -0.1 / 15.1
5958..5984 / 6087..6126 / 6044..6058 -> -0.4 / 14.7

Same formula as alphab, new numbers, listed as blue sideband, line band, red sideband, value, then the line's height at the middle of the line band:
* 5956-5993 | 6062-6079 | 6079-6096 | -0.4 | 15.2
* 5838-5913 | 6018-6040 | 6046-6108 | -0.8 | 14.7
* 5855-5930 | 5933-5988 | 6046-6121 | -2.8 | 13.8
